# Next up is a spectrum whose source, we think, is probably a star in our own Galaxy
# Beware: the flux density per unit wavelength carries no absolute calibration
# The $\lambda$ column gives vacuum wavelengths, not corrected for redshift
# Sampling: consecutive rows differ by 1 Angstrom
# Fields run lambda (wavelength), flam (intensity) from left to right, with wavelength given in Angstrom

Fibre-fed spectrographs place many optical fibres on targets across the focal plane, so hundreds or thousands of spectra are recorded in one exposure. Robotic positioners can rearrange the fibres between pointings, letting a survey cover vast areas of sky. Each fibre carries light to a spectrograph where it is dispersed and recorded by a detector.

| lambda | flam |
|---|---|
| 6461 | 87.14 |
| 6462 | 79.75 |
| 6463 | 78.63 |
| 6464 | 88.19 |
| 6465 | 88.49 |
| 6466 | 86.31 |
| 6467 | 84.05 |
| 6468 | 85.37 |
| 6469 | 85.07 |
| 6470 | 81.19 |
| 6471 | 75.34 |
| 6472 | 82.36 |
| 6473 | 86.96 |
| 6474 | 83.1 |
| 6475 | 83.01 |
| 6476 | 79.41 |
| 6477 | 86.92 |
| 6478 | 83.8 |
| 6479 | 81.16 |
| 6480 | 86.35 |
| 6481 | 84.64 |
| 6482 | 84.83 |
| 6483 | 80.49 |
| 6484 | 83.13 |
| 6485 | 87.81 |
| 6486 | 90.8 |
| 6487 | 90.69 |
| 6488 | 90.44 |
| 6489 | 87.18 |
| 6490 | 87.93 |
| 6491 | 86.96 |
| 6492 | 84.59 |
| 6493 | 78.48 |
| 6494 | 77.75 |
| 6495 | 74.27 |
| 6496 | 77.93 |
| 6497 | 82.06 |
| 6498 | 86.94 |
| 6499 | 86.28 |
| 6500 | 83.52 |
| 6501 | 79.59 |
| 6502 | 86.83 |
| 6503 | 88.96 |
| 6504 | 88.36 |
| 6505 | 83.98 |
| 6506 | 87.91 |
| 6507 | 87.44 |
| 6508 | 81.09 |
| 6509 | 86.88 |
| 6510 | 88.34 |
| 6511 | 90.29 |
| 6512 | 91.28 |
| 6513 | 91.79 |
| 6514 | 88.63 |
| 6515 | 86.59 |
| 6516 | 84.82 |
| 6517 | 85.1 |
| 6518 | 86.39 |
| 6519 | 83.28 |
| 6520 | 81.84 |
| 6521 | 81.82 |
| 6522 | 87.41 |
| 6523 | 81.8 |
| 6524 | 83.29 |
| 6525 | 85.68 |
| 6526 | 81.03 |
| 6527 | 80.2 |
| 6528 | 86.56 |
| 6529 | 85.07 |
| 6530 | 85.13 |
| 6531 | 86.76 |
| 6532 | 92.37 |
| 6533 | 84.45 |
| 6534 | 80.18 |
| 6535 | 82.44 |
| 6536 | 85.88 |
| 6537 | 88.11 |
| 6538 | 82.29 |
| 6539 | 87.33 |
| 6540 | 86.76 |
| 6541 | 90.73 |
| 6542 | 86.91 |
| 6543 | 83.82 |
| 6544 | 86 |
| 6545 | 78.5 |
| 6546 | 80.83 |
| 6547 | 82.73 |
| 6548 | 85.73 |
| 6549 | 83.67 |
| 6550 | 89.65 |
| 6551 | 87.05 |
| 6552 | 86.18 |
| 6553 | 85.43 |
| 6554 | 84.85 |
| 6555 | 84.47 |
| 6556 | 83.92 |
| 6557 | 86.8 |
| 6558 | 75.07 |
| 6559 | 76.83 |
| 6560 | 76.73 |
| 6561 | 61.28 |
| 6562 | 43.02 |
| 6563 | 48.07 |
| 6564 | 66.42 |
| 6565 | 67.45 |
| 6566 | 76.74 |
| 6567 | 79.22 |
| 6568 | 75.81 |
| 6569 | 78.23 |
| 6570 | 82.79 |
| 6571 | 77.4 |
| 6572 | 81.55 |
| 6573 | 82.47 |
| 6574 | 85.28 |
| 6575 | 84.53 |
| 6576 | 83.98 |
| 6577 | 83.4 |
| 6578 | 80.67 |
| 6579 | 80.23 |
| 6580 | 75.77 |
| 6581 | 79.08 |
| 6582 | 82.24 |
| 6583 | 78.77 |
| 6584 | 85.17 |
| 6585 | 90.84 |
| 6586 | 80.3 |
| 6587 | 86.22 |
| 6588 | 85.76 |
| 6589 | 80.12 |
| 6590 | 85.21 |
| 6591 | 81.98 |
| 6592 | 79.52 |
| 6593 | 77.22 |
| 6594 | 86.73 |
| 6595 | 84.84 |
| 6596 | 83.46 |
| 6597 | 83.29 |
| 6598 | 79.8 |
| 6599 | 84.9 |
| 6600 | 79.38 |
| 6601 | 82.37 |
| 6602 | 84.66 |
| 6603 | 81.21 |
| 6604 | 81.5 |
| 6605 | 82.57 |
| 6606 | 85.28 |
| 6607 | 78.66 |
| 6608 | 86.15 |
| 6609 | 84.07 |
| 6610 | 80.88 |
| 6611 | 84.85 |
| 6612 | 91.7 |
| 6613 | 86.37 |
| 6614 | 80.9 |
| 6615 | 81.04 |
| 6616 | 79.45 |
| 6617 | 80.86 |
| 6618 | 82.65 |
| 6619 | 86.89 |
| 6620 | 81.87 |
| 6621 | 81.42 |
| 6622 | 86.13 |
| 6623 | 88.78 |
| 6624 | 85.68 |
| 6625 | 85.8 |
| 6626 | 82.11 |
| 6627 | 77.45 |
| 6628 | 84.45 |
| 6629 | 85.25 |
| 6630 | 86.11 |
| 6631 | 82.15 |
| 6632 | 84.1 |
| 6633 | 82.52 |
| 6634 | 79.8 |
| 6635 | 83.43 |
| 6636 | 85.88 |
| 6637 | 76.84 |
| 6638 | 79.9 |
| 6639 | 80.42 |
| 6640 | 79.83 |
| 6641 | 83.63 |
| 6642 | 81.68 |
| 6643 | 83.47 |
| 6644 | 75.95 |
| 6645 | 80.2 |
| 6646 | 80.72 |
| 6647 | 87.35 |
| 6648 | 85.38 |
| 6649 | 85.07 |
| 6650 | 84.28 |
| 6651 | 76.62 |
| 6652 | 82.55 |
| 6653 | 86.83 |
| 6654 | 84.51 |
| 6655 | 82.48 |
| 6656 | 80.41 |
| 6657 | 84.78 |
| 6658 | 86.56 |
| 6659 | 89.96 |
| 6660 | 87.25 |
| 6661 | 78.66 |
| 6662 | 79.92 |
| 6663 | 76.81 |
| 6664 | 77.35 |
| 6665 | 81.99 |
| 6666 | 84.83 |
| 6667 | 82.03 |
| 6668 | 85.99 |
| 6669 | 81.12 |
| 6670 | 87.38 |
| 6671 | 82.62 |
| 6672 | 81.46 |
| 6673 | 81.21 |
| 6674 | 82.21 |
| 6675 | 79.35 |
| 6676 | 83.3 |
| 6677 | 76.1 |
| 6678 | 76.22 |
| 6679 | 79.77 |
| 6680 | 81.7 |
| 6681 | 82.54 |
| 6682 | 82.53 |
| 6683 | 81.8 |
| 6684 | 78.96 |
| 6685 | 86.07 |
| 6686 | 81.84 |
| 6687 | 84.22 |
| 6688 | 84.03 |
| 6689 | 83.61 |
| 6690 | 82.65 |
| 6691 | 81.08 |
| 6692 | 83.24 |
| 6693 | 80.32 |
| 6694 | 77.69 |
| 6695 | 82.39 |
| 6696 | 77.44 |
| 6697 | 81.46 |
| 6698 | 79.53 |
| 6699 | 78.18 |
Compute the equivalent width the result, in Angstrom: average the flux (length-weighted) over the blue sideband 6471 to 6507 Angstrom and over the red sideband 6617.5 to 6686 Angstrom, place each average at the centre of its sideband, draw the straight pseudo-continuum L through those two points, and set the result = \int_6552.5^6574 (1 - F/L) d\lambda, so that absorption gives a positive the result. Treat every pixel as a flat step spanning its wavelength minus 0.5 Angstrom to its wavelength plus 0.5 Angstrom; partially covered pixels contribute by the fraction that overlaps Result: 2.1 Angstrom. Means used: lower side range 84.4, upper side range 82.5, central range 75.2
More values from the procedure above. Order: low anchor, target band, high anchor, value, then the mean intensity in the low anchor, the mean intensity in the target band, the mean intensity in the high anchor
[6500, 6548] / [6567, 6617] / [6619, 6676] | 0.9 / 85.4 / 82.4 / 82.8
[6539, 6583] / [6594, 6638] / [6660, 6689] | -1.4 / 79.6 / 83.2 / 81.6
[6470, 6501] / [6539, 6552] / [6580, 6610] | -0.3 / 83.7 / 85.3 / 82.7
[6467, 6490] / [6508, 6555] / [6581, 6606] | -0.9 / 84.6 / 85.4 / 82.8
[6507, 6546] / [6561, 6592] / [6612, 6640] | 2.3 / 85.4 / 78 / 83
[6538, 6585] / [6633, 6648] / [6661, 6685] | -0.1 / 79.9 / 81.5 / 81.2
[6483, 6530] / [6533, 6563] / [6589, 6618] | 1.0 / 85.1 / 81.3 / 82.8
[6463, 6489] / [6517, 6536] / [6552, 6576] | -1.1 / 84.7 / 84.3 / 76.2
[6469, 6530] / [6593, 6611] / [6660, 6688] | 0.0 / 84.7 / 82.8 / 81.6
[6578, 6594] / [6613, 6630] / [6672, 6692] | -0.3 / 82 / 83.4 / 81.6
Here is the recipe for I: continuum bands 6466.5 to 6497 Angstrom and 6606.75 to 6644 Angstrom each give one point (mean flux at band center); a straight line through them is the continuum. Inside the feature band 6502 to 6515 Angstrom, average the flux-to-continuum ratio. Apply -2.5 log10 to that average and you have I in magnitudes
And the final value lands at -0.05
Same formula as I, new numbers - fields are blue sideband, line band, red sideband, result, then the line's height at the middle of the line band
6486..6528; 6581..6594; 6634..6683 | 0.01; 83.5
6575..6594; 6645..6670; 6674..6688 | -0.02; 81.5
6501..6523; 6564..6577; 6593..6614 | 0.07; 84.5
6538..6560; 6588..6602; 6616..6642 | 0.01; 83.4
